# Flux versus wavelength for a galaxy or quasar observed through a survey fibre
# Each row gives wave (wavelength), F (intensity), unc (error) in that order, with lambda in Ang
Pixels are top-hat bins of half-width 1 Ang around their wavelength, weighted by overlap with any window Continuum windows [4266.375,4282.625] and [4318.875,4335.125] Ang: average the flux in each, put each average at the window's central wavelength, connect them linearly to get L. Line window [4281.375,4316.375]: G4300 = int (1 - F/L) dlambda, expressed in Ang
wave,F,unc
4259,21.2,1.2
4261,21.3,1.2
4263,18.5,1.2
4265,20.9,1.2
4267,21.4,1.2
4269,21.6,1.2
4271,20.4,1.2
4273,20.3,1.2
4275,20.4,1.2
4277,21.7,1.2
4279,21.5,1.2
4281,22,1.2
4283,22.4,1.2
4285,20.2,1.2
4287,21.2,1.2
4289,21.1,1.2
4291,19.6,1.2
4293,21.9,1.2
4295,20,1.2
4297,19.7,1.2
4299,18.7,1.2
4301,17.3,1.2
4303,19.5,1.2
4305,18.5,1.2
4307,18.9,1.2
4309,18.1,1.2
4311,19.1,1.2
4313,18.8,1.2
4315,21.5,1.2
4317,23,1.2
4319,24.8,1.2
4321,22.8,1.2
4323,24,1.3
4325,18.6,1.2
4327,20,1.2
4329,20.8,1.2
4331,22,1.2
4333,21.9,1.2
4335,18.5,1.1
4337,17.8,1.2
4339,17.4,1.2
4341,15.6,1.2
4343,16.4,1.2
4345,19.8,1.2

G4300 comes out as 2.4 Ang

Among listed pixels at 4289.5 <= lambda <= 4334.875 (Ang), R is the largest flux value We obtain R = 24.8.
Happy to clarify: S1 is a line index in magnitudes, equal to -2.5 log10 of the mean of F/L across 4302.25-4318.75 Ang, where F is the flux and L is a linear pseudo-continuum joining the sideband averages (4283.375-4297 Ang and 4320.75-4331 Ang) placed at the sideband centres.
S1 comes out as 0.06 mag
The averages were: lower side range 20.7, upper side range 21.2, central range 19.9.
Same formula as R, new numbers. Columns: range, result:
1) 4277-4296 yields 22.4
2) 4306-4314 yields 19.1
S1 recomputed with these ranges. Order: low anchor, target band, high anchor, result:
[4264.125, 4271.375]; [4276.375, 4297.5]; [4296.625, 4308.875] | -0.07 mag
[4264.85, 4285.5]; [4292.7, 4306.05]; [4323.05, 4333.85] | 0.10 mag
